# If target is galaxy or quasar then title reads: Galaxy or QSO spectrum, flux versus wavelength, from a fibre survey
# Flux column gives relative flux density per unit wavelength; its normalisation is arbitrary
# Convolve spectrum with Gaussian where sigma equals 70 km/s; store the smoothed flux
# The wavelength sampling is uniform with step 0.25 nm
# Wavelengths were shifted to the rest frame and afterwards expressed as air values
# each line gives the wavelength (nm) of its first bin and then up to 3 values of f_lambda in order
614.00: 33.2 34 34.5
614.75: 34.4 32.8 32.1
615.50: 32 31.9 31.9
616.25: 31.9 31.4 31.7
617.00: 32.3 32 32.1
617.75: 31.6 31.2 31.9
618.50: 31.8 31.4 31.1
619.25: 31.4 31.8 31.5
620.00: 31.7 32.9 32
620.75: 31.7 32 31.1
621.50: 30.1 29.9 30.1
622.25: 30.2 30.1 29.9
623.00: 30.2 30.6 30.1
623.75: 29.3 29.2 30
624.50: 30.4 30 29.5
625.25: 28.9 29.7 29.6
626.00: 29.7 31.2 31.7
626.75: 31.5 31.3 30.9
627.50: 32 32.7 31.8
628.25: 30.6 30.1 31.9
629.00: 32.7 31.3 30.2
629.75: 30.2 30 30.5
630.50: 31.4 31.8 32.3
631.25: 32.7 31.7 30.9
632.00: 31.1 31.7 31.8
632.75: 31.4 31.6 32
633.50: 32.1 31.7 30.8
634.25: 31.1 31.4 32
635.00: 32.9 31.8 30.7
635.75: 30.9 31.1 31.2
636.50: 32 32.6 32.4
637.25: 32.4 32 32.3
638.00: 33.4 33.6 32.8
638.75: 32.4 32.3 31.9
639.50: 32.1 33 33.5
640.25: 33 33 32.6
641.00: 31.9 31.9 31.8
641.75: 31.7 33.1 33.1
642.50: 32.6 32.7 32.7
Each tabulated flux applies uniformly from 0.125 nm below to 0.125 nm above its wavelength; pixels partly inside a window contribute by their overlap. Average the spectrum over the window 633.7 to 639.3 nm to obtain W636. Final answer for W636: 32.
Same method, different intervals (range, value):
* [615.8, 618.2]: 31.8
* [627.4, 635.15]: 31.5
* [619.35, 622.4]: 31.2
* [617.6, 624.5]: 30.9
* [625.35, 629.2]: 31.1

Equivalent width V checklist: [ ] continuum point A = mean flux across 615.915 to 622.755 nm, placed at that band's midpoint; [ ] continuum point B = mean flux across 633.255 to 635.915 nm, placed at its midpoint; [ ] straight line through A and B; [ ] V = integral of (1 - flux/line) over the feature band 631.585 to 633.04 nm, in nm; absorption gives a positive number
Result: 0.01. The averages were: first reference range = 31.4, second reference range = 31.6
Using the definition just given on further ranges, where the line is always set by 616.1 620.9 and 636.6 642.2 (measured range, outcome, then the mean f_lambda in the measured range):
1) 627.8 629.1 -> 0.027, 31.5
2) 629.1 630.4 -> 0.068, 30.5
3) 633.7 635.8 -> 0.057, 31.5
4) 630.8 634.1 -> 0.061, 31.7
